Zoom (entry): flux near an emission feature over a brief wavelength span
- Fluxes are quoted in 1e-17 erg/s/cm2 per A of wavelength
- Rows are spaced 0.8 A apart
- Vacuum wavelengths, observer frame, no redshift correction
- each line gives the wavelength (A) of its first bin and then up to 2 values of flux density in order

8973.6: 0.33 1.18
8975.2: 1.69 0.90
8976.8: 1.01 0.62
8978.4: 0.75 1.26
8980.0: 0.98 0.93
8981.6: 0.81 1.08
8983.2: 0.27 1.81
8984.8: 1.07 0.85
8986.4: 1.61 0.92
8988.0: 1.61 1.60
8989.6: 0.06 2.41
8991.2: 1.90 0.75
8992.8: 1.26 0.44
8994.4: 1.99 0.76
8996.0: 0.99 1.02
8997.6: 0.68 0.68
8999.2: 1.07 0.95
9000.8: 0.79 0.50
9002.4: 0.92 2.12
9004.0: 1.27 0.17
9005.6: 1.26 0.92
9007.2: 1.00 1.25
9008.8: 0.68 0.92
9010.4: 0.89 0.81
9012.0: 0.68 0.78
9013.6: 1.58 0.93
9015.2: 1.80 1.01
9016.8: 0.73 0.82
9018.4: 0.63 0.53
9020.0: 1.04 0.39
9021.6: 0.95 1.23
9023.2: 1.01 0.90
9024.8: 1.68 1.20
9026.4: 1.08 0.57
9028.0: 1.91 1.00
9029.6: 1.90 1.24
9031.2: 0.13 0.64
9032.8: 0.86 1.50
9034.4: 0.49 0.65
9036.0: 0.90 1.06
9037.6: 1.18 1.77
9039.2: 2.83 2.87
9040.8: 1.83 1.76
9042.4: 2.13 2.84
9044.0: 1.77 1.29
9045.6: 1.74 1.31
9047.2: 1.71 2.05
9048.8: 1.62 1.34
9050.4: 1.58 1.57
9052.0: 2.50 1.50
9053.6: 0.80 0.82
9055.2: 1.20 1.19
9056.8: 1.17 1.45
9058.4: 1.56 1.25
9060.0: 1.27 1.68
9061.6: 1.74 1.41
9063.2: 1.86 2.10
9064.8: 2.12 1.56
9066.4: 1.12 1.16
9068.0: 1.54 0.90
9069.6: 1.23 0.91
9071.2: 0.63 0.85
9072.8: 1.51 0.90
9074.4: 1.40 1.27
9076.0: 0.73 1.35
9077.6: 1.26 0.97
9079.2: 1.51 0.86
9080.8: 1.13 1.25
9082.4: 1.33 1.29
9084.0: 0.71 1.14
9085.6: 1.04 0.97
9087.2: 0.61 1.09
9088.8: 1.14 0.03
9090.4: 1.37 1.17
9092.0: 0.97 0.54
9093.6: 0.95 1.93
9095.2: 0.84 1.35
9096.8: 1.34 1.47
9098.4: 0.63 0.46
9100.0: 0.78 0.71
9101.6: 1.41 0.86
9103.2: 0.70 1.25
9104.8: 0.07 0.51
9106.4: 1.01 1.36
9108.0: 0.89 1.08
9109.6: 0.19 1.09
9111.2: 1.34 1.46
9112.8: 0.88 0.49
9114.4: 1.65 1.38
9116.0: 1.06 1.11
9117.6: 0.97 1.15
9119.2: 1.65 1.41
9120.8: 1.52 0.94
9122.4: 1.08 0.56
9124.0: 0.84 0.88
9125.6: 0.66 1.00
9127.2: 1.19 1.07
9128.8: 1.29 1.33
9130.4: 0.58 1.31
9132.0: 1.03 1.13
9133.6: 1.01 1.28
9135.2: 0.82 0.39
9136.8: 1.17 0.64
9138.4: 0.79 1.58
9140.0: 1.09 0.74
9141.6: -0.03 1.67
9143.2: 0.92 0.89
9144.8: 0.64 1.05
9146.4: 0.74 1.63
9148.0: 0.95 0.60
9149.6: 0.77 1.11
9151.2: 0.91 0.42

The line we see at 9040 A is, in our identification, [S II] 6716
